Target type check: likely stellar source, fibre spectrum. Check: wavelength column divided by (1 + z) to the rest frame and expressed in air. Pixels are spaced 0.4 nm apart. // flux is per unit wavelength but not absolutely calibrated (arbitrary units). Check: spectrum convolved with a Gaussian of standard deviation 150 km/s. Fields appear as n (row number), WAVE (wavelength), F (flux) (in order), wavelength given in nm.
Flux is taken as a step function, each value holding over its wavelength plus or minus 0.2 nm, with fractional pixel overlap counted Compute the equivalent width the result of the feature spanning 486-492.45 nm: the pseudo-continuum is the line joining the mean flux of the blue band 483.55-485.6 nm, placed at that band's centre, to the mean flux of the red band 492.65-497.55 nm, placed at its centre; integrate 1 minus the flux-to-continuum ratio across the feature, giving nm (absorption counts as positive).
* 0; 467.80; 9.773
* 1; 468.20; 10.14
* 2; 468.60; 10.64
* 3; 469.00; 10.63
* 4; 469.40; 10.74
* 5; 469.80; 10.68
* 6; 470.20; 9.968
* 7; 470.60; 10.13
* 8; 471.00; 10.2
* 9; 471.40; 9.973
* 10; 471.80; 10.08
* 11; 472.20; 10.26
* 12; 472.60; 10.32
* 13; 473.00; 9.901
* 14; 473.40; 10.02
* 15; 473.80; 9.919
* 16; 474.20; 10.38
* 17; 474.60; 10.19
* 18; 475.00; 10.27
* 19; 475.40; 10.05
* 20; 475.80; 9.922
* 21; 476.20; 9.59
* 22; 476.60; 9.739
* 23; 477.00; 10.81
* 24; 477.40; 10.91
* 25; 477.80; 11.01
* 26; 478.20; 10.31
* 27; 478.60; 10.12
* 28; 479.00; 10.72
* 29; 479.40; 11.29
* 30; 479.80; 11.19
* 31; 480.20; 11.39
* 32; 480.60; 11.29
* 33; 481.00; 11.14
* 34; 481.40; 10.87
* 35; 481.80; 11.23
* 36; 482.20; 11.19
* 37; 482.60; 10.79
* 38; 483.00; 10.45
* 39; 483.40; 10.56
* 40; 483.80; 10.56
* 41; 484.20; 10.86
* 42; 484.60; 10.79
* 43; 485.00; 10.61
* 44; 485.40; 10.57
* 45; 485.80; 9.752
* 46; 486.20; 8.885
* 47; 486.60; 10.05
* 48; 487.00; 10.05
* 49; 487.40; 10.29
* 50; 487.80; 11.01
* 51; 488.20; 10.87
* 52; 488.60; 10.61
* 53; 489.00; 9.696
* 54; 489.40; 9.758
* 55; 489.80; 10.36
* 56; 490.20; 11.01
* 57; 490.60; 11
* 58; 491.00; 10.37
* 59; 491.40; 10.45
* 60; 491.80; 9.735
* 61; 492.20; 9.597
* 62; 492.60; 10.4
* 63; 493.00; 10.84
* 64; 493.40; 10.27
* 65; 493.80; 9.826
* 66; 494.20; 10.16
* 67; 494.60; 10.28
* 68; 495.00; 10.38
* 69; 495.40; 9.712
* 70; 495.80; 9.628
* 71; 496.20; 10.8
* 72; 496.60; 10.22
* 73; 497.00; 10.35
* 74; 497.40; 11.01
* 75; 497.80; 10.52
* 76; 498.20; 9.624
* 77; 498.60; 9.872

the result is 0.16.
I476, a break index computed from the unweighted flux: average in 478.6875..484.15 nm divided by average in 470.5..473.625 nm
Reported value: 1.1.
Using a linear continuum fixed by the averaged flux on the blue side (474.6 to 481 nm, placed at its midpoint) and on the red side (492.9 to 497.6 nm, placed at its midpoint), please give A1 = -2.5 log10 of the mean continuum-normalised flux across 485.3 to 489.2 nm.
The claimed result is 0.03 mag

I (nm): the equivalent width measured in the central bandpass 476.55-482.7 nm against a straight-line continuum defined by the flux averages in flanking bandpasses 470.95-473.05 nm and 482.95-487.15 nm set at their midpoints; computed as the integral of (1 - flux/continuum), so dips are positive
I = -0.411 nm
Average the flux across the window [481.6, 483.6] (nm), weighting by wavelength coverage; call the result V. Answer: 10.8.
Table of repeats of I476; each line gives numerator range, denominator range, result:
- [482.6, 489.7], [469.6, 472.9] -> 1.01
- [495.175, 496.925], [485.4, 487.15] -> 1.03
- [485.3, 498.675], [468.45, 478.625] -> 1.00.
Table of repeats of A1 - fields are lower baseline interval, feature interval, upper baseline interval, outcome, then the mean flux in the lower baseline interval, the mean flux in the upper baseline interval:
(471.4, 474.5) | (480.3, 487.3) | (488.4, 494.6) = -0.038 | 10.1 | 10.3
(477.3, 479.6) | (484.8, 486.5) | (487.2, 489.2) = 0.063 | 10.7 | 10.5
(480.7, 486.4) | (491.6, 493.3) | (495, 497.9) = 0.027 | 10.6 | 10.3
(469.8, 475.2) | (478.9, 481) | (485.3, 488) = -0.111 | 10.1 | 10.1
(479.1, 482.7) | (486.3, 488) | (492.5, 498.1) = 0.053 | 11.2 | 10.3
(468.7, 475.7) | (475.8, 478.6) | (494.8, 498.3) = -0.012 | 10.2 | 10.3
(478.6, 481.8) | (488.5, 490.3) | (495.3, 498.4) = 0.040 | 11.1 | 10.2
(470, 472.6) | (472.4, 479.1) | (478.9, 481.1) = 0.044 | 10.1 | 11.2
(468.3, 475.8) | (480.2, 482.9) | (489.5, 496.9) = -0.085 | 10.2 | 10.3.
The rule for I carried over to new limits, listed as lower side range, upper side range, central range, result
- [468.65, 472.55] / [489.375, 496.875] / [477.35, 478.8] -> -0.04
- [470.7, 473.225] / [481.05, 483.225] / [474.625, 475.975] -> 0.04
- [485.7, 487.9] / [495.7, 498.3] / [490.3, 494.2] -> -0.04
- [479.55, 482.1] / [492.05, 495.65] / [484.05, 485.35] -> 0.02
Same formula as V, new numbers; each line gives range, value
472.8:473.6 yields 9.96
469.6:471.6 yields 10.2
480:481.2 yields 11.3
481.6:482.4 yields 11.2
